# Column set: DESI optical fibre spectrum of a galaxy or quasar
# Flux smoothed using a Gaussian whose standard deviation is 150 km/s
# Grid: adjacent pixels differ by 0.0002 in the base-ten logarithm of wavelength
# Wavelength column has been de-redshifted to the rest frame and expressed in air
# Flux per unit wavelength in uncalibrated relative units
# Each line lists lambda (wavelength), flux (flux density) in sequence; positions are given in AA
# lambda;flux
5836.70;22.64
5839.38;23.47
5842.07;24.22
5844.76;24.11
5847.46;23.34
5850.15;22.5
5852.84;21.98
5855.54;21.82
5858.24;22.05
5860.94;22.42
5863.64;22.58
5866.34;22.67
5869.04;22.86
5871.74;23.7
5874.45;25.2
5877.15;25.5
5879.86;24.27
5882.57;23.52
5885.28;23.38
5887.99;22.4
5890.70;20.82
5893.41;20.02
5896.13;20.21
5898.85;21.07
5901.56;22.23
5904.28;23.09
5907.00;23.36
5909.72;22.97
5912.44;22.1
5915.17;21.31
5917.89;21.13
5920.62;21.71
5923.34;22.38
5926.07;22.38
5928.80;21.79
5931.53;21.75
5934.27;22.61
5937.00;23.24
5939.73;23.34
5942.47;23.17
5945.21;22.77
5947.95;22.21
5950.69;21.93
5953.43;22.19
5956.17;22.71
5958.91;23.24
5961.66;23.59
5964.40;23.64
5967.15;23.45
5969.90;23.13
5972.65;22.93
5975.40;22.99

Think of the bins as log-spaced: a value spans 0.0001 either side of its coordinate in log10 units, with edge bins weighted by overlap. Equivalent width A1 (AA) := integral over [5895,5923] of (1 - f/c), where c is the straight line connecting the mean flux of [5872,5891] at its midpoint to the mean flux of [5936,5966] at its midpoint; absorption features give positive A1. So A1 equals 1.8 AA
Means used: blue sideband 23.7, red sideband 22.9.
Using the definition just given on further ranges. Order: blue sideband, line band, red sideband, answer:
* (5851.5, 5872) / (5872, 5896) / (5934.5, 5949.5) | -0.47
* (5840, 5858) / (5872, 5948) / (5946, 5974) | 1.34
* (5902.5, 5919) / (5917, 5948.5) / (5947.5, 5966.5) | 0.26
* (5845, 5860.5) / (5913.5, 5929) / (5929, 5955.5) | 0.51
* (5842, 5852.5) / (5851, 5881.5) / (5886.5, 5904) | -0.95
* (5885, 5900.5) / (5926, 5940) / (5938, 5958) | -0.13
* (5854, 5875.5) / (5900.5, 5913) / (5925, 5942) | -0.07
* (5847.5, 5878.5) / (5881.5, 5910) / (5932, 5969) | 1.17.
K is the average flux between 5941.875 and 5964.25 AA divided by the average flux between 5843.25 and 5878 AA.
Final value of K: 1.0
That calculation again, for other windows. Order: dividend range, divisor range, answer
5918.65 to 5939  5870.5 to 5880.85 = 0.90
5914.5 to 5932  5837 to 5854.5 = 0.94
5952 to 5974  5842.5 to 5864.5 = 1.02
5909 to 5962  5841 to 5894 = 0.97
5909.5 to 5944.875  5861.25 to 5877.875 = 0.94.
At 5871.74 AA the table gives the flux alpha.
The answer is 23.7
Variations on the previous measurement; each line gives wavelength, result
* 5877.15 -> 25.5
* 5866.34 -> 22.67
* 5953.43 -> 22.19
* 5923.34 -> 22.38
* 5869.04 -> 22.86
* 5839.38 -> 23.47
